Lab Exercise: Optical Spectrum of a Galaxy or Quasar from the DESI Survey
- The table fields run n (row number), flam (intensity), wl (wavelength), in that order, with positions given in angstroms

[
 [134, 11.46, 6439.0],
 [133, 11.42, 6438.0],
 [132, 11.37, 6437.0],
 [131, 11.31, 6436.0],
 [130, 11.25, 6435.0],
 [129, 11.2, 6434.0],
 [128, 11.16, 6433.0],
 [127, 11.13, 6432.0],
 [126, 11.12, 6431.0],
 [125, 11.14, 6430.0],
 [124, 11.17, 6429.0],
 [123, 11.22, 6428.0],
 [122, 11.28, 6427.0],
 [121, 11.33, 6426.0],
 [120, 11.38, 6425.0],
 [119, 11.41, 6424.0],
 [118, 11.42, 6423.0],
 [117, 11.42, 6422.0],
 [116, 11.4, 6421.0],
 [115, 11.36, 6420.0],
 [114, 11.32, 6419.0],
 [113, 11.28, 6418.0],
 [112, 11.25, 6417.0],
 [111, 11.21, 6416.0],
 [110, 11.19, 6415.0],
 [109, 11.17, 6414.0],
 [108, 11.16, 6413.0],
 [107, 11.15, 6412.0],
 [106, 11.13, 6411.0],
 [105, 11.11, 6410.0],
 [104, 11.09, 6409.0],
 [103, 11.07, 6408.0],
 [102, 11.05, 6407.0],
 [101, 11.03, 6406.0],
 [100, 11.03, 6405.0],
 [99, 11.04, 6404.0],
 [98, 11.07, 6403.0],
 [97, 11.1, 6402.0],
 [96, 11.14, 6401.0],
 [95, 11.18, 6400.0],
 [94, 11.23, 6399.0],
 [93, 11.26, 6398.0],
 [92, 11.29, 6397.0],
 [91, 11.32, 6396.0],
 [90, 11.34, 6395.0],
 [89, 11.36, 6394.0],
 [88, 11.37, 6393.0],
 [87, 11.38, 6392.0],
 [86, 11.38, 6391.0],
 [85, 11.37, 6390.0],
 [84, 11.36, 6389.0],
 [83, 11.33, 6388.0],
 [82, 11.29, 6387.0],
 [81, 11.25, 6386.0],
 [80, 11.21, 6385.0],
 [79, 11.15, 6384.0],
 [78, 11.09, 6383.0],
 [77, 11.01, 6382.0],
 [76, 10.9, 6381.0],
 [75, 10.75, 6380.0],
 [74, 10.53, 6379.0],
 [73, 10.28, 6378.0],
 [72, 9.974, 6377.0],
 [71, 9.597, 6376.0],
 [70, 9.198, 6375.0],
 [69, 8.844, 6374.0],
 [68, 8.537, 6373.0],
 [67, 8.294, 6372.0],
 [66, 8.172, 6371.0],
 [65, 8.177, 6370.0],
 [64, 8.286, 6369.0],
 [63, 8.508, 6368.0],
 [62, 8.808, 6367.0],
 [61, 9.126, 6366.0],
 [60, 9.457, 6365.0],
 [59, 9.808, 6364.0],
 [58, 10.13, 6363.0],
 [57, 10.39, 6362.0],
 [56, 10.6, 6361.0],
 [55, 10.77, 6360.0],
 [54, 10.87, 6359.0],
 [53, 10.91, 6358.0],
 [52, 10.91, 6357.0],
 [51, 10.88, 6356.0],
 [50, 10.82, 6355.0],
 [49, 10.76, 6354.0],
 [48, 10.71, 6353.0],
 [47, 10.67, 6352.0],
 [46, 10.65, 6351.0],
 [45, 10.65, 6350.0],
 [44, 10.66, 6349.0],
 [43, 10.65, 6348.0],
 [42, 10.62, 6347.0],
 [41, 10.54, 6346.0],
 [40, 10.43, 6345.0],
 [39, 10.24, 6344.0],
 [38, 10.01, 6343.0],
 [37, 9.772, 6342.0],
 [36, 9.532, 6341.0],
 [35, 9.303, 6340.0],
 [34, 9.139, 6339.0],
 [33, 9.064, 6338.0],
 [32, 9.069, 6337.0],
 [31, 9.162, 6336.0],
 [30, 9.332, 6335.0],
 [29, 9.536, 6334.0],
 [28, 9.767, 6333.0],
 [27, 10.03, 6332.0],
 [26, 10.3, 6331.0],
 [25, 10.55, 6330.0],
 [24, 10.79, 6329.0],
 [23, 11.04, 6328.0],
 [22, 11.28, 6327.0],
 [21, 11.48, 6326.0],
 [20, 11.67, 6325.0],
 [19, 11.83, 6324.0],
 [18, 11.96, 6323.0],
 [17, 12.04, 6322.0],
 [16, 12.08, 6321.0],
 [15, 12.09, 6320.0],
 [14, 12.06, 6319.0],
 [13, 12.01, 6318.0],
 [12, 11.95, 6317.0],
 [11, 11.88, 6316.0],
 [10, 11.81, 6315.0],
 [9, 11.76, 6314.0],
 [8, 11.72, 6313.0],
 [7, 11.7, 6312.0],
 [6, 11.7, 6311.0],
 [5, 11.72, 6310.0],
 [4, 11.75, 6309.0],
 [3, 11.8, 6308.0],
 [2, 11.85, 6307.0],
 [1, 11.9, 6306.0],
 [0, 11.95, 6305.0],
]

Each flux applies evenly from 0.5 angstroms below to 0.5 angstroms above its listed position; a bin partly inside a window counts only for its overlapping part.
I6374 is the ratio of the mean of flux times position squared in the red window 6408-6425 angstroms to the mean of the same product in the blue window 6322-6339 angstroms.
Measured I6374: 1.1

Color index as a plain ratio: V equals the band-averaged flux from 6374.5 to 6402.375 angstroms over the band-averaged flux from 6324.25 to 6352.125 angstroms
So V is 1.1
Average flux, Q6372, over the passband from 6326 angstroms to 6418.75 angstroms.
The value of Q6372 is 10.5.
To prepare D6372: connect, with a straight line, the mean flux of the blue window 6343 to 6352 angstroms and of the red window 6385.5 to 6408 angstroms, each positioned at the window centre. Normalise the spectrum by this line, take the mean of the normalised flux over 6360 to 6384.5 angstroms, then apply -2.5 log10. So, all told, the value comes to 0.128 mag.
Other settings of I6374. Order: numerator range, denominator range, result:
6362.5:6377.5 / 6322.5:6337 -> 0.86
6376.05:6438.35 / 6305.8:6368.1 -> 1.06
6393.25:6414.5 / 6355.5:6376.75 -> 1.18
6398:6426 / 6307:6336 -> 1.02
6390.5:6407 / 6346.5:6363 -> 1.06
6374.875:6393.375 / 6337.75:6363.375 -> 1.06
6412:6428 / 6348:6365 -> 1.09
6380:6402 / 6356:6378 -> 1.19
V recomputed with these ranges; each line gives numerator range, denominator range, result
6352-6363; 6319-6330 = 0.93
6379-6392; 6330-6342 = 1.17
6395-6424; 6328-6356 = 1.11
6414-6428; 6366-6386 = 1.17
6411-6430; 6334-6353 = 1.13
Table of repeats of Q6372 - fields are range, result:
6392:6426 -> 11.2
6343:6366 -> 10.5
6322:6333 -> 11.1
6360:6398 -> 10.3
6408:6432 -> 11.2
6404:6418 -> 11.1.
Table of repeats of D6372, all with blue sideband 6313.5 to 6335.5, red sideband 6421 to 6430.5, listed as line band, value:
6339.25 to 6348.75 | 0.12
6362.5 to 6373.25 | 0.26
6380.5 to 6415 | 0.01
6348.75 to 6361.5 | 0.05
